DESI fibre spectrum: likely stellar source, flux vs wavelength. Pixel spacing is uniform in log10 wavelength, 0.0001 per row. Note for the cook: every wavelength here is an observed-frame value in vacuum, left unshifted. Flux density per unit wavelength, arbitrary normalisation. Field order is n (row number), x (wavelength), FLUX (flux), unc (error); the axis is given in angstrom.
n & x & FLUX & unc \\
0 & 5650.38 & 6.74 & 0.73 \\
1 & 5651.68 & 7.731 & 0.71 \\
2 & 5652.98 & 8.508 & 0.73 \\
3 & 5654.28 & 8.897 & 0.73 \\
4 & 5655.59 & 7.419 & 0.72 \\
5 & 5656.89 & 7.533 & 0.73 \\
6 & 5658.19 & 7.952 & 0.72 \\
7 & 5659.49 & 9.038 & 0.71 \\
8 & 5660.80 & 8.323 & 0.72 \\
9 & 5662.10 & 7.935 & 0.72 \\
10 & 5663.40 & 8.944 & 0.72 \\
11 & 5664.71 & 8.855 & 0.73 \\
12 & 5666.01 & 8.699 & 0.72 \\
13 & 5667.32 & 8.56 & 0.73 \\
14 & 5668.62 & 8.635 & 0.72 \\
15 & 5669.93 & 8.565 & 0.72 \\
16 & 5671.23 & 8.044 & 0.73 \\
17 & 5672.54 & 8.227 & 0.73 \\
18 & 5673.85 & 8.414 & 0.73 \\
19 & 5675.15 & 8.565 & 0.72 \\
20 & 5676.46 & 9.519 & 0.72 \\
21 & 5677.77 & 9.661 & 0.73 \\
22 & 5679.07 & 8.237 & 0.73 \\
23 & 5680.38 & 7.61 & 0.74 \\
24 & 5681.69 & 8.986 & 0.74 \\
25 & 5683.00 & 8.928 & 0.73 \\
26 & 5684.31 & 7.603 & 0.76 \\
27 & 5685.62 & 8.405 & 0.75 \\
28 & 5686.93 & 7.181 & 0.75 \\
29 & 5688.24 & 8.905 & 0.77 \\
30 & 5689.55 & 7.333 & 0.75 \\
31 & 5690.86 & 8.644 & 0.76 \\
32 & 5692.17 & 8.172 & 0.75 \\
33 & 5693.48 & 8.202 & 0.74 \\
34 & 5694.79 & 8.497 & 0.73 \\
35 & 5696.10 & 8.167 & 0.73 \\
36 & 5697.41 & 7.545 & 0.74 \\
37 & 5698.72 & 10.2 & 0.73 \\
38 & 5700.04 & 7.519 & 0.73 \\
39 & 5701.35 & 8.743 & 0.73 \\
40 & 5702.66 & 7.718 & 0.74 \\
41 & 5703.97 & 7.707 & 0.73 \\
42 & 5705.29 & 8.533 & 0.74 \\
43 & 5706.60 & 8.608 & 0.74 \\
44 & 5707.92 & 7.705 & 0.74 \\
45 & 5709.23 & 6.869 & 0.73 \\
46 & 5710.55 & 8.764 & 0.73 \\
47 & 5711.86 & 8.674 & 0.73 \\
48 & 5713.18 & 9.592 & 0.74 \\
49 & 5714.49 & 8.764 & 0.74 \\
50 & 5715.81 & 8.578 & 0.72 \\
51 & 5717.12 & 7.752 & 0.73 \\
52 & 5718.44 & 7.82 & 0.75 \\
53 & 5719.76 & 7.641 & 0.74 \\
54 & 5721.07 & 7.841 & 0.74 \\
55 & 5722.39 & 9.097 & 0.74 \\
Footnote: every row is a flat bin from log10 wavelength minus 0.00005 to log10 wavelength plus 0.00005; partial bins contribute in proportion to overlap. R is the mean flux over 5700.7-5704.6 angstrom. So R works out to 8.07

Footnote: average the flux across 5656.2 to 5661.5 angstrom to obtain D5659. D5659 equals 8.21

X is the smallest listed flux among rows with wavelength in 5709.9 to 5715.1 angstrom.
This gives 8.674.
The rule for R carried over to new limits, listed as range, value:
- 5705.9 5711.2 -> 7.99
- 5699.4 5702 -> 8.14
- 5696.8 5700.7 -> 8.43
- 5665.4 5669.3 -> 8.62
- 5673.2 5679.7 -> 8.89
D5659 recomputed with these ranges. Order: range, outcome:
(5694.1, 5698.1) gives 8.1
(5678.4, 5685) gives 8.28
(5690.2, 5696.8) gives 8.34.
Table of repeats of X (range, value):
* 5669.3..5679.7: 8.044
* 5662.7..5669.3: 8.56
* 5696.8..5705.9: 7.519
